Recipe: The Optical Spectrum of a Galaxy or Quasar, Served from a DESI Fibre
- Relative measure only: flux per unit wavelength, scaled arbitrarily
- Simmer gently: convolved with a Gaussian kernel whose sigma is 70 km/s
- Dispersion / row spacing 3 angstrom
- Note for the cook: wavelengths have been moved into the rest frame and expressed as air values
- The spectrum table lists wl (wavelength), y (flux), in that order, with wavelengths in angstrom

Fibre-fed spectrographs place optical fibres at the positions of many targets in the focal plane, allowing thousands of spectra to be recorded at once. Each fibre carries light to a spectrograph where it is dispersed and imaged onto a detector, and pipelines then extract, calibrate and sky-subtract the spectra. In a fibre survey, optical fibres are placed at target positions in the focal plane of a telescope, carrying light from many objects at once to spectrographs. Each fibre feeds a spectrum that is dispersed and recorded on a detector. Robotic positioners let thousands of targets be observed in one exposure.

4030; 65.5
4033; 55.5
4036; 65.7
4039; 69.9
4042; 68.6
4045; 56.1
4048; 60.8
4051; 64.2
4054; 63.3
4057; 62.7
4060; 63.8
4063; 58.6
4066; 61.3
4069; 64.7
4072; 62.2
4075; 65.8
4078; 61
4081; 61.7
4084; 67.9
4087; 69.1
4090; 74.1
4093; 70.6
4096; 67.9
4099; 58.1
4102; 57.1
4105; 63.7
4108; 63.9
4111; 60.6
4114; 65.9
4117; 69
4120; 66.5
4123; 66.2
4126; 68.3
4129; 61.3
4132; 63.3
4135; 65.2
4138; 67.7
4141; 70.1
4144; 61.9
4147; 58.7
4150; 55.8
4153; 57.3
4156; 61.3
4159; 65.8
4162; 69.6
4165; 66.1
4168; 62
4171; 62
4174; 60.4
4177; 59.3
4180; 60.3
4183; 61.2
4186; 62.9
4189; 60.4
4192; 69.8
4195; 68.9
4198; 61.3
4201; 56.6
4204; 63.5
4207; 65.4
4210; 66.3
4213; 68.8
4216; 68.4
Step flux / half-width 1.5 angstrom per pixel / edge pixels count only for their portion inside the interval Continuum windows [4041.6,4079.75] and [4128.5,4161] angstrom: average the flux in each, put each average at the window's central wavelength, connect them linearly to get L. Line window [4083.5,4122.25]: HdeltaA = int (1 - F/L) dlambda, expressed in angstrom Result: -1.94 angstrom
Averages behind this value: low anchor 62.4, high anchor 62.7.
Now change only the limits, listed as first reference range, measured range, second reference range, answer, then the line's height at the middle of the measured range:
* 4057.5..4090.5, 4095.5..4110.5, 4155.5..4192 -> 0.5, 63.8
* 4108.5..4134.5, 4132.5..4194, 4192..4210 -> 1.5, 64.5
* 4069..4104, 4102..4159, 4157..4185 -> 0.3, 63.9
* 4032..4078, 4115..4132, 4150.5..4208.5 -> -0.9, 62.8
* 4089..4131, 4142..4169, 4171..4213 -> 0.7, 63.9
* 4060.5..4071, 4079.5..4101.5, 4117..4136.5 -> -1.2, 63.3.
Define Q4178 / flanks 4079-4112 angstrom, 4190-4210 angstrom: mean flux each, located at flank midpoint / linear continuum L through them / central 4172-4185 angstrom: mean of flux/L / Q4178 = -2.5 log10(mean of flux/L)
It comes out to 0.07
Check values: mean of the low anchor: 65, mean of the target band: 60.5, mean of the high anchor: 64.3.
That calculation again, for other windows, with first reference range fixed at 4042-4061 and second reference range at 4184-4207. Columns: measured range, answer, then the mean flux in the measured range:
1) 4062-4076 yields 0.00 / 62.5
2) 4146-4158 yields 0.08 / 58.6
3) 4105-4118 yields -0.03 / 64.6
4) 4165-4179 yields 0.03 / 61.5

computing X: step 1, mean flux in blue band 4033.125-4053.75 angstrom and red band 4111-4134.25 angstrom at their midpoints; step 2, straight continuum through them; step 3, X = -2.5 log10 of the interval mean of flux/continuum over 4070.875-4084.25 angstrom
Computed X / 0.02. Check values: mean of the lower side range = 63.6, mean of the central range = 63.4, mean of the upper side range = 65.4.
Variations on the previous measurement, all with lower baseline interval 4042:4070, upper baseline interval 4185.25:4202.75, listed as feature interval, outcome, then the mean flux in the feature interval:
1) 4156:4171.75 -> -0.031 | 64.9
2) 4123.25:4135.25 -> -0.032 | 64.6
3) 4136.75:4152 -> 0.005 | 62.6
